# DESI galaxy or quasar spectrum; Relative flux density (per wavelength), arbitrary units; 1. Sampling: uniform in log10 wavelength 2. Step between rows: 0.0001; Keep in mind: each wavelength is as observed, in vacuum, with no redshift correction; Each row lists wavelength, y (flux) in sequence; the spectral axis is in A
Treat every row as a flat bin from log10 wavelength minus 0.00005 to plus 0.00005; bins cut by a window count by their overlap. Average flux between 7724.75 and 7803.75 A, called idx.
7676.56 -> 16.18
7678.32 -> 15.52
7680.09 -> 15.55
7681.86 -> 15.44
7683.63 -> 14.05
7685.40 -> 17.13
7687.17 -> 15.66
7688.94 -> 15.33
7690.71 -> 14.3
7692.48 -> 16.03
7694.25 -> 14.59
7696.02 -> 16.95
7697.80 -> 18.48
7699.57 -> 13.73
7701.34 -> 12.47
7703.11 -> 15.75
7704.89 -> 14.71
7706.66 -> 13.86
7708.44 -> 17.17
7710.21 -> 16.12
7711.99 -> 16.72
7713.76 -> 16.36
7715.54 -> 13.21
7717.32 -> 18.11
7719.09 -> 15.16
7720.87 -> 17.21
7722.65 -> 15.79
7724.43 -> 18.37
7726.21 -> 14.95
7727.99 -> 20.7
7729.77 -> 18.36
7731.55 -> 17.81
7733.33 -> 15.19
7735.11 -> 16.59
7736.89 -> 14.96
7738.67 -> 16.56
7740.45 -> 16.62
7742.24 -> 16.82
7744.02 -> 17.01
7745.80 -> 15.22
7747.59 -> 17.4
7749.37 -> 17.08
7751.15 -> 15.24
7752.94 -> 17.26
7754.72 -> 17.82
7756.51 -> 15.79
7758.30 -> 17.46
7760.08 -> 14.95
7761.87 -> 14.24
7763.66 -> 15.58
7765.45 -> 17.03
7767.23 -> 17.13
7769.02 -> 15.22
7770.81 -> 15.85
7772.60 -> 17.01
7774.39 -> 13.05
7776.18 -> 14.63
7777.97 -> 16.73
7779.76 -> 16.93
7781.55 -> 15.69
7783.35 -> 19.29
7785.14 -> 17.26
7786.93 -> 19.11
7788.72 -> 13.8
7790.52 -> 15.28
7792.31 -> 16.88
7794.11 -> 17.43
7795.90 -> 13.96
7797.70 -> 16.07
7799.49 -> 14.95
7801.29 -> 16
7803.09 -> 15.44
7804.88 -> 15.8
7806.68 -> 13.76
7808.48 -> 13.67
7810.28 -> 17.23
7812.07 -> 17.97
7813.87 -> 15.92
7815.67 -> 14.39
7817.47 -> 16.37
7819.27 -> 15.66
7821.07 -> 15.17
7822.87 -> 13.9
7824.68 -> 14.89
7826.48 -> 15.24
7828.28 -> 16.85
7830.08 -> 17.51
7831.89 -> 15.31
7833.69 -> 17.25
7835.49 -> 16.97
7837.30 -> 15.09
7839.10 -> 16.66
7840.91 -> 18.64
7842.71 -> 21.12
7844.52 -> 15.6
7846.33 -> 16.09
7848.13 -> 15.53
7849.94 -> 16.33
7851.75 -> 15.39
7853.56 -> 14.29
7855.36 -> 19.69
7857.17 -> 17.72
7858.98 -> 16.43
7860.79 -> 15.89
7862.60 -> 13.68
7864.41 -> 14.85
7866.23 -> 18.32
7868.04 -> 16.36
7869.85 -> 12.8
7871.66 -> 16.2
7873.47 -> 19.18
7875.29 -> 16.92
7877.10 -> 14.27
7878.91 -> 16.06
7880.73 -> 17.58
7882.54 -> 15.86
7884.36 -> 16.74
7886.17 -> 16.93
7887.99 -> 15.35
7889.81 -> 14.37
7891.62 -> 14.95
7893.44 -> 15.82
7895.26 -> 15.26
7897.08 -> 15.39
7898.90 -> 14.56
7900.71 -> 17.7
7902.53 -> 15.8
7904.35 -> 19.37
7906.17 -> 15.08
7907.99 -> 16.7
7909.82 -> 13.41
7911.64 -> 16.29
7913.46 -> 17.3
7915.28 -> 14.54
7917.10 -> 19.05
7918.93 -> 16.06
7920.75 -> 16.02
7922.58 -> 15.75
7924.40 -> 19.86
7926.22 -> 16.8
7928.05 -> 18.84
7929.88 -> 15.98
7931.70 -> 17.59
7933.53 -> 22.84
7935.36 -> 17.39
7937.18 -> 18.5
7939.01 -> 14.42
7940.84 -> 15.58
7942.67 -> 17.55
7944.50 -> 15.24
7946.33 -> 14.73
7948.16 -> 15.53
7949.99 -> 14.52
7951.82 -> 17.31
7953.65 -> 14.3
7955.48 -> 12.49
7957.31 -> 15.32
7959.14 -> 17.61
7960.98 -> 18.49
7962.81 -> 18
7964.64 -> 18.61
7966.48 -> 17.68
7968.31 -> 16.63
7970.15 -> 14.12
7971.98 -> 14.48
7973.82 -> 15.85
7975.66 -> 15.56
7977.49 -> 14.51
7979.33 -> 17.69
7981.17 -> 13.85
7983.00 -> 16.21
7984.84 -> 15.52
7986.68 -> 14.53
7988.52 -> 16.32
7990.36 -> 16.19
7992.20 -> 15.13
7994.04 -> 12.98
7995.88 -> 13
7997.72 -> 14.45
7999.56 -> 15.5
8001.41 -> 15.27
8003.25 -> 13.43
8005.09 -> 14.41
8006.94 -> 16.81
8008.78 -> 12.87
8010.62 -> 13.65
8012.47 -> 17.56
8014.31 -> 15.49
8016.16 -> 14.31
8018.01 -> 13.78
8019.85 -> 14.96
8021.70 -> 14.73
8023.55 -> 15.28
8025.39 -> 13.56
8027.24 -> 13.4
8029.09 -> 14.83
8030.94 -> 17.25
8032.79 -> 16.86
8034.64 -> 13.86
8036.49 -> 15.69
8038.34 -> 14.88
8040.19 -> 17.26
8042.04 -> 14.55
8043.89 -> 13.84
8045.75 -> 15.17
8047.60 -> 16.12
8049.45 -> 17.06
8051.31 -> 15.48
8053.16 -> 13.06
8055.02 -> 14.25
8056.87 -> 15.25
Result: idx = 16.3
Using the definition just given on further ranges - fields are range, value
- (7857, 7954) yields 16.3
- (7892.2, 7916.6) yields 16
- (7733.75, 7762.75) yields 16.3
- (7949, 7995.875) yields 15.7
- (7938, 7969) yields 16.1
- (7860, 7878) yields 15.8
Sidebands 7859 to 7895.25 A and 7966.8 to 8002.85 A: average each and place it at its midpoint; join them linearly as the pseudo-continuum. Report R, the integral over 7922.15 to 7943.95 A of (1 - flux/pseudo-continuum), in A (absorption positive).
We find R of -2.9 A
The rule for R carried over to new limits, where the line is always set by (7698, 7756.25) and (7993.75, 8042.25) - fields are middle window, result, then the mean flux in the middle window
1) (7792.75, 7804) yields 0.2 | 15.7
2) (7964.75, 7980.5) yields -0.9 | 15.9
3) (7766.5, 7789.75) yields -0.3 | 16.3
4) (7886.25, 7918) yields -1.1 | 16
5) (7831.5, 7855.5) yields -1.4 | 16.7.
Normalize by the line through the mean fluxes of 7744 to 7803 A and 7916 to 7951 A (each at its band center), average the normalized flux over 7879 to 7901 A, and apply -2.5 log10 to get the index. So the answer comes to 0.06 mag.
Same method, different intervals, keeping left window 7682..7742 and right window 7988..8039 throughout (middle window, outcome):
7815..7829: 0.02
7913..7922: -0.09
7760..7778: 0.02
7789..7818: 0.00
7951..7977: -0.08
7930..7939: -0.21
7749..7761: -0.04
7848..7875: -0.05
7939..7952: -0.03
